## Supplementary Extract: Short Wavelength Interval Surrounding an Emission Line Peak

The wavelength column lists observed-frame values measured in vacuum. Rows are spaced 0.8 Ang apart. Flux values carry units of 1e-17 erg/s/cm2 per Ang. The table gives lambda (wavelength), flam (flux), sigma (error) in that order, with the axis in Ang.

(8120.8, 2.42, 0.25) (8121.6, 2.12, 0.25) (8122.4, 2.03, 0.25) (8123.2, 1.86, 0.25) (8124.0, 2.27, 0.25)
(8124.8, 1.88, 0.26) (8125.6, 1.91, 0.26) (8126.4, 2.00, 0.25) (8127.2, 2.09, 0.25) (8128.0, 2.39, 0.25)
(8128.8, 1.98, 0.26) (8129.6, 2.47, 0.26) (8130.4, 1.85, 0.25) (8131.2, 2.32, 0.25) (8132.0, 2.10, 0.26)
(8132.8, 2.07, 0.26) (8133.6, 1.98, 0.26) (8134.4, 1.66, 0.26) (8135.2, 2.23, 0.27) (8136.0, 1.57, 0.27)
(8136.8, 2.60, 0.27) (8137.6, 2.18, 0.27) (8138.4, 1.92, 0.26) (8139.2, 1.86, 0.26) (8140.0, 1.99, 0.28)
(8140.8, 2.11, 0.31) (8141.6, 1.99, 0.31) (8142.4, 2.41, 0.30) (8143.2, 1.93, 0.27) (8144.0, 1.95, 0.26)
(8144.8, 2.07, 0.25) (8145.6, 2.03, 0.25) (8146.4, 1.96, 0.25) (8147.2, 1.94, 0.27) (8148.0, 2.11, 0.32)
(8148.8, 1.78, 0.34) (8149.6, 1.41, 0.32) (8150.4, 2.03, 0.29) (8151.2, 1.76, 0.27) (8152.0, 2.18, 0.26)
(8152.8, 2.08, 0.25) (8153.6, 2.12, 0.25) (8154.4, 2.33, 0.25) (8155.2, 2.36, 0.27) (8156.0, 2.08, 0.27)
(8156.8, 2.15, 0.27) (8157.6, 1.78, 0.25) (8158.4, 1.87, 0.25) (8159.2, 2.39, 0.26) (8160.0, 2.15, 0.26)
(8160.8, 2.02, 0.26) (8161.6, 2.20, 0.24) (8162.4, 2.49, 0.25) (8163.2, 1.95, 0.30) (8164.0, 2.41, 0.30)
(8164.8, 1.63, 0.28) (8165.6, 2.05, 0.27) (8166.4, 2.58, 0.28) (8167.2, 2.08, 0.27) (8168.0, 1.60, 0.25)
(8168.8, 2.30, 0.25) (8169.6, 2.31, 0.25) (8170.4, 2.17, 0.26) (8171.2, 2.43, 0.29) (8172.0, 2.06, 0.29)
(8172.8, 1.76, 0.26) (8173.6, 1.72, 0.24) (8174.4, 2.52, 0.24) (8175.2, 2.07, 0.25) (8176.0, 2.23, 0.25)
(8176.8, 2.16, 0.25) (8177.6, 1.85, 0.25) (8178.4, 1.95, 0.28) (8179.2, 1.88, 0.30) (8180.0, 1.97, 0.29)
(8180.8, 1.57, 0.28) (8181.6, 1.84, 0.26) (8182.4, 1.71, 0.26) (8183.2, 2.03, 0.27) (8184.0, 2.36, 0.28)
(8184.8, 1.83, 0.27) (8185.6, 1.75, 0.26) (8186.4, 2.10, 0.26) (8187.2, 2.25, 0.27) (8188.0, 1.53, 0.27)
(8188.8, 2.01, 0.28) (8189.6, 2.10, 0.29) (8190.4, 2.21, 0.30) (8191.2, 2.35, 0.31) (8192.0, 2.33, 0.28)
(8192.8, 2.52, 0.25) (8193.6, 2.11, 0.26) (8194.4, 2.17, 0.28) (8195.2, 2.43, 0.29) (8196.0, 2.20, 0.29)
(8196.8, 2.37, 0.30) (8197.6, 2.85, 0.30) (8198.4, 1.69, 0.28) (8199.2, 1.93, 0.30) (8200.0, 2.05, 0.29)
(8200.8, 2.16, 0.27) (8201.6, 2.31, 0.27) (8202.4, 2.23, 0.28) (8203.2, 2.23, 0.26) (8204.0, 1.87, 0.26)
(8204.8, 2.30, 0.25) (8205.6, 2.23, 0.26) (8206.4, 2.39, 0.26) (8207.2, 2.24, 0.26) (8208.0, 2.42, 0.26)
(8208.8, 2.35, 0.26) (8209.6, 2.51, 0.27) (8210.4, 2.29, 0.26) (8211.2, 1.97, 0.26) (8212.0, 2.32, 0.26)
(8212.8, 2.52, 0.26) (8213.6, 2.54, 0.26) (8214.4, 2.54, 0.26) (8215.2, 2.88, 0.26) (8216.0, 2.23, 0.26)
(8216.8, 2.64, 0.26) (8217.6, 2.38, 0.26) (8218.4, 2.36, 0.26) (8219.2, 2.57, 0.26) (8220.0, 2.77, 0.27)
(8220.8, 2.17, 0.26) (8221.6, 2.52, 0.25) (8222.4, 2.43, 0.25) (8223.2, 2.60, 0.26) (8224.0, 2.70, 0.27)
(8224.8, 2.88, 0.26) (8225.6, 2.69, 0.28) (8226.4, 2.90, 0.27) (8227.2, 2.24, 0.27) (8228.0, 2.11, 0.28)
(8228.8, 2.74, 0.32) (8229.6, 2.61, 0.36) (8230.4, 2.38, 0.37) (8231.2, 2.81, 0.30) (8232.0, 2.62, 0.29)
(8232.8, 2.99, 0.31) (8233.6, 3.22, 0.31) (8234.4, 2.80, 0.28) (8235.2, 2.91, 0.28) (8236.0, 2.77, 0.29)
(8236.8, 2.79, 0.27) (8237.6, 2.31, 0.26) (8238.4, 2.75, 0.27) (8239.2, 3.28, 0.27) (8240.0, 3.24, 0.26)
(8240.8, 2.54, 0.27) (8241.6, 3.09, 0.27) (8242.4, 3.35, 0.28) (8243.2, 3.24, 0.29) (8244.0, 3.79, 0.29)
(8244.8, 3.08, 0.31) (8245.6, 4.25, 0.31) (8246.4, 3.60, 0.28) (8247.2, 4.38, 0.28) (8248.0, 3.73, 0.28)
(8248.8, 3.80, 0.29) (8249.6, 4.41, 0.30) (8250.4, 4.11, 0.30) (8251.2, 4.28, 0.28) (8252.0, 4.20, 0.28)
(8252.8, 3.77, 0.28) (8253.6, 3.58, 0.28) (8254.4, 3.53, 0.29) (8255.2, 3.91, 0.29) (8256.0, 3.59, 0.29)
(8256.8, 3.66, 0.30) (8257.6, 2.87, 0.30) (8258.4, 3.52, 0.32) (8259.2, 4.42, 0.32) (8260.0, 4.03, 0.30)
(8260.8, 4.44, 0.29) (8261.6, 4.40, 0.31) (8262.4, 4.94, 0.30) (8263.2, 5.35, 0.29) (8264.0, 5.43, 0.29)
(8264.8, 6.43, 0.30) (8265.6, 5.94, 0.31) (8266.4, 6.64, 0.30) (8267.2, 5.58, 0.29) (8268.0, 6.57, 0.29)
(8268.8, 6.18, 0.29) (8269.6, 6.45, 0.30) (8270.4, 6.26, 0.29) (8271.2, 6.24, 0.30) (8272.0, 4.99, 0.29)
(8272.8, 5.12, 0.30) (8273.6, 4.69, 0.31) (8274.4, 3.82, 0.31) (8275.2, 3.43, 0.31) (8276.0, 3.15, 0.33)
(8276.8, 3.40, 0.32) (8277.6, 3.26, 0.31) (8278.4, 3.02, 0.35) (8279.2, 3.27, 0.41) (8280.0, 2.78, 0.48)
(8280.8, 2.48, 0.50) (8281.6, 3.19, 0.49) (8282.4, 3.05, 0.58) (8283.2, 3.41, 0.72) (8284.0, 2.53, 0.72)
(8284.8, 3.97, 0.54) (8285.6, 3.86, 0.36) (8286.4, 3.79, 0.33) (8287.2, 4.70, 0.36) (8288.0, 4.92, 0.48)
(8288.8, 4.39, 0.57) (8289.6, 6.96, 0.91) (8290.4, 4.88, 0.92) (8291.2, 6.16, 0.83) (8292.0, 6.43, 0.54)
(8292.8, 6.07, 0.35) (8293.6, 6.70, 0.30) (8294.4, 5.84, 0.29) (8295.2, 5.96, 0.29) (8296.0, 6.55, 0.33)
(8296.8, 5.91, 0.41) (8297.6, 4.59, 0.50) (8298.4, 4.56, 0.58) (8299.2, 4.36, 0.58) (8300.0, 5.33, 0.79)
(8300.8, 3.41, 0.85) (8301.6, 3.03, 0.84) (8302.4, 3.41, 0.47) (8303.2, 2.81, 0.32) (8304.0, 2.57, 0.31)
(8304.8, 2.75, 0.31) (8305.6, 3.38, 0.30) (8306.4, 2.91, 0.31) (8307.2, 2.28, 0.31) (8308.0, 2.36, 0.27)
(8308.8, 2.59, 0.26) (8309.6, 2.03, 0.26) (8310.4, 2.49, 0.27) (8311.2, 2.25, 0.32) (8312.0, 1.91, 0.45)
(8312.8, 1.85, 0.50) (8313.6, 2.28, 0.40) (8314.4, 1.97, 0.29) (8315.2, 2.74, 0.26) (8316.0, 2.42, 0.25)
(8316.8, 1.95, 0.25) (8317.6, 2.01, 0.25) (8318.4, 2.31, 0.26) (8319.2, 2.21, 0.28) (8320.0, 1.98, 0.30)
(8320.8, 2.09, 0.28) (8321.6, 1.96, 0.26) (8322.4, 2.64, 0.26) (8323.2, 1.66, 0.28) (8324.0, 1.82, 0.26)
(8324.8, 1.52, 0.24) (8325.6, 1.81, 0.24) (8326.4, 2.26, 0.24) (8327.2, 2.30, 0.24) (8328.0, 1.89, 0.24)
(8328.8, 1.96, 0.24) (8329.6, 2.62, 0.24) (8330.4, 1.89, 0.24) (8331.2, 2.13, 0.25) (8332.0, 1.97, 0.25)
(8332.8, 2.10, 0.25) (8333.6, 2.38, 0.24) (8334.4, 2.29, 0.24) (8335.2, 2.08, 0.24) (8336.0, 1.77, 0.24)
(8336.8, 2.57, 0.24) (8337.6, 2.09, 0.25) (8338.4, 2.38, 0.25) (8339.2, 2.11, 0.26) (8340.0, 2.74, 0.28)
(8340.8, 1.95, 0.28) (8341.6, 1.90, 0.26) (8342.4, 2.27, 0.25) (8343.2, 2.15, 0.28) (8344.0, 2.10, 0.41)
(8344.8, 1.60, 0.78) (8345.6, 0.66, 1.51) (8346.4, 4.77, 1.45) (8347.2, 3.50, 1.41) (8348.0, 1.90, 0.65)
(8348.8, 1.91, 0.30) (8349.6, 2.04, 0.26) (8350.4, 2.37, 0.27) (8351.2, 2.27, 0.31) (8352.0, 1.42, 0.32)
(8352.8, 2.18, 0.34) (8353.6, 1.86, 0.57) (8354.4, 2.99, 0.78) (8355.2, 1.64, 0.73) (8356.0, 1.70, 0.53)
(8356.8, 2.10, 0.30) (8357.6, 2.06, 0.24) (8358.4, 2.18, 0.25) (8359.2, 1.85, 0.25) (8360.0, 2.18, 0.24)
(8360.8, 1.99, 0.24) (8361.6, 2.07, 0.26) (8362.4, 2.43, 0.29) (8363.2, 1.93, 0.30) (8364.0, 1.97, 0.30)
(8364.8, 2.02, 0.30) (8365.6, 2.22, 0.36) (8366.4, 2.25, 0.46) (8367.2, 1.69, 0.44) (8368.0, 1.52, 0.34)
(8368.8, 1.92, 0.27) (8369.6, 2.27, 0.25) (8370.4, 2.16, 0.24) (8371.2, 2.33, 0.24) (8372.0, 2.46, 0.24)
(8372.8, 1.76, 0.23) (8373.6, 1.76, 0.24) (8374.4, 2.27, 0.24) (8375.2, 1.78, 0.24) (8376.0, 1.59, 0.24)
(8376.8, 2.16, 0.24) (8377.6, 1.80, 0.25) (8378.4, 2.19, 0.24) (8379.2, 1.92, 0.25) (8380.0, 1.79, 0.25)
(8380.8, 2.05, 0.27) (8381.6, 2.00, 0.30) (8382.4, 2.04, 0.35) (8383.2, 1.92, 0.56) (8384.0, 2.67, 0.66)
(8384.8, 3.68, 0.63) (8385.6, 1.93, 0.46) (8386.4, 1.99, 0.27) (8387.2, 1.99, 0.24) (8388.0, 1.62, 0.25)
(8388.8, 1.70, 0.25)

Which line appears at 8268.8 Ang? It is Halpha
